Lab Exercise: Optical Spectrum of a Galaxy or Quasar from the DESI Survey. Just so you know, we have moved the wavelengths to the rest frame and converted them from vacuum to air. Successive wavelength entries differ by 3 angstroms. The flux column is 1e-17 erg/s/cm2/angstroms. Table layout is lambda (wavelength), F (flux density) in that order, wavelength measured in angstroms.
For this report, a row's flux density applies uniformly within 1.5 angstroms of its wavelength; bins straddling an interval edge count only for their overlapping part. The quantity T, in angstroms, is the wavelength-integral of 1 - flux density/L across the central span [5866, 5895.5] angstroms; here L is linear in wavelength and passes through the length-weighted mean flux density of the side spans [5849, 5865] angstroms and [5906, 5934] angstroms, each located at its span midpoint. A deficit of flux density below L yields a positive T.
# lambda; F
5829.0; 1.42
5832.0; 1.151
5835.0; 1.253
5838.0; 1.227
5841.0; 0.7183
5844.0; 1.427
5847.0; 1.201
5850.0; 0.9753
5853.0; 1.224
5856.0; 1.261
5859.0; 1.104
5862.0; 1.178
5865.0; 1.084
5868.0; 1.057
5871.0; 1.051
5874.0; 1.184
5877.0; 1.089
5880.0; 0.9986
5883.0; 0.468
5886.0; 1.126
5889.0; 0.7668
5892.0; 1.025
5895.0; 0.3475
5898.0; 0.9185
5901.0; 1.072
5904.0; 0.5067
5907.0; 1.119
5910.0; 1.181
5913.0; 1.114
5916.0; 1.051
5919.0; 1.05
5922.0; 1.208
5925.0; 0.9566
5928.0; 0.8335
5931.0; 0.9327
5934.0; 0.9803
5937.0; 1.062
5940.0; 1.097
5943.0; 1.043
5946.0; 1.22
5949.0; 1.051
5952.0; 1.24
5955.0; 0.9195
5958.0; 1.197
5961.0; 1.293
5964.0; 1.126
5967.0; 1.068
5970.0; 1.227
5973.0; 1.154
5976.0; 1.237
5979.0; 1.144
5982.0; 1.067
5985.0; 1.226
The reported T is 4.7 angstroms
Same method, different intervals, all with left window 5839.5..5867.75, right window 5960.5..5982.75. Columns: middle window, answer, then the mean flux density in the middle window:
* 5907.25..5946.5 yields 3.2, 1.05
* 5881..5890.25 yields 2.7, 0.799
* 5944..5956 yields 0.4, 1.11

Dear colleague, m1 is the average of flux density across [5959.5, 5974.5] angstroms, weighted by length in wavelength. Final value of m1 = 1.17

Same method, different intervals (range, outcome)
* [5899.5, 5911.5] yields 0.97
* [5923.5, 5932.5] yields 0.908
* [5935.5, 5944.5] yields 1.07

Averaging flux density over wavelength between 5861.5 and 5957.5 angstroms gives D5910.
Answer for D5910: 0.998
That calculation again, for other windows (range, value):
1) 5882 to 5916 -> 0.89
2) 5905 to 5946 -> 1.05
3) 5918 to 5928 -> 1.04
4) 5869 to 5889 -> 0.971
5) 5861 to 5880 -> 1.1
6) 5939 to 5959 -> 1.11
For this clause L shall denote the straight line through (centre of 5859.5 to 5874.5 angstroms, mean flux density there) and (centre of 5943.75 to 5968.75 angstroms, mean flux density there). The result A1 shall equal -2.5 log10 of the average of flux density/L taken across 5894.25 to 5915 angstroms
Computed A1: 0.22 mag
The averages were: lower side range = 1.11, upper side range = 1.14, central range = 0.918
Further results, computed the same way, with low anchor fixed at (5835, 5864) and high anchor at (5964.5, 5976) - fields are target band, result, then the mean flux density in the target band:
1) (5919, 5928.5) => 0.13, 1.02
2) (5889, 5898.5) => 0.47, 0.748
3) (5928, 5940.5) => 0.17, 0.99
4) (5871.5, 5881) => 0.06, 1.09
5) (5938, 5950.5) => 0.05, 1.1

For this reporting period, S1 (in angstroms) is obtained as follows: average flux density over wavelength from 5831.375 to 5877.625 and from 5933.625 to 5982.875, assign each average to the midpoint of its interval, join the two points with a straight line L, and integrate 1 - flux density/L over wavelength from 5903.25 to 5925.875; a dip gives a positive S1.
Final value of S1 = 1.80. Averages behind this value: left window 1.14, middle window 1.04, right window 1.13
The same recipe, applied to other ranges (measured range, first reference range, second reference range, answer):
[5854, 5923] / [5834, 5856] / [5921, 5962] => 7.22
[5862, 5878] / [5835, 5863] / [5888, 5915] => -0.77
